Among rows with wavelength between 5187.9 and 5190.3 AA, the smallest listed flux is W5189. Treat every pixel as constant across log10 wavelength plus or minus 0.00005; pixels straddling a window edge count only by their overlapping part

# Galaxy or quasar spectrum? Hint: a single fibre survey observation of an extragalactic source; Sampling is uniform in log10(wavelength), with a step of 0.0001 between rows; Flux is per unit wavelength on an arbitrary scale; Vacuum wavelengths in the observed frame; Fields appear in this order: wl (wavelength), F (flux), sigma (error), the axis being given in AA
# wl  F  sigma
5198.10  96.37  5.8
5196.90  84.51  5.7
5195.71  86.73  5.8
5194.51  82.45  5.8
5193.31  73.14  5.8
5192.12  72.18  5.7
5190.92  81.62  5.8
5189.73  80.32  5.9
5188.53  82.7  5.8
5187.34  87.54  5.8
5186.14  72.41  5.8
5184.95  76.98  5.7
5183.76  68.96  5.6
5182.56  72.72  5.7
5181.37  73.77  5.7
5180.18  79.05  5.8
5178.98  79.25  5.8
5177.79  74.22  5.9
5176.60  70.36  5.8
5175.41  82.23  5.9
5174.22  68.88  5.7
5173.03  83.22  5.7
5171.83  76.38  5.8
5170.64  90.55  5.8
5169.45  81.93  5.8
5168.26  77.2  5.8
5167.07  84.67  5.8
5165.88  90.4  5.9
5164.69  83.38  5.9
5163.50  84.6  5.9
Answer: 80.32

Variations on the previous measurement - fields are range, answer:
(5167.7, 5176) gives 68.88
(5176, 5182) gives 70.36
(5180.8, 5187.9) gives 68.96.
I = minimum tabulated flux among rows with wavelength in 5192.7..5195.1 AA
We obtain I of 73.14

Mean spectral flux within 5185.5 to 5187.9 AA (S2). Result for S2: 79.7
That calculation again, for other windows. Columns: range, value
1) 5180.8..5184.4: 71.9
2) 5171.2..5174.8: 76.2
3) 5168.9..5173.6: 82.9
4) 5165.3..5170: 83.5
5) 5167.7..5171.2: 83.2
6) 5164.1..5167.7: 86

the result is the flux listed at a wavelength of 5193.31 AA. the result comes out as 73.14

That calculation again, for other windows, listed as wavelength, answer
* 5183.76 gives 68.96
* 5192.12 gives 72.18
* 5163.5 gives 84.6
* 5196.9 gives 84.51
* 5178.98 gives 79.25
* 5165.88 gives 90.4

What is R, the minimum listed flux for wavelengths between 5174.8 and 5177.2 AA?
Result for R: 70.36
